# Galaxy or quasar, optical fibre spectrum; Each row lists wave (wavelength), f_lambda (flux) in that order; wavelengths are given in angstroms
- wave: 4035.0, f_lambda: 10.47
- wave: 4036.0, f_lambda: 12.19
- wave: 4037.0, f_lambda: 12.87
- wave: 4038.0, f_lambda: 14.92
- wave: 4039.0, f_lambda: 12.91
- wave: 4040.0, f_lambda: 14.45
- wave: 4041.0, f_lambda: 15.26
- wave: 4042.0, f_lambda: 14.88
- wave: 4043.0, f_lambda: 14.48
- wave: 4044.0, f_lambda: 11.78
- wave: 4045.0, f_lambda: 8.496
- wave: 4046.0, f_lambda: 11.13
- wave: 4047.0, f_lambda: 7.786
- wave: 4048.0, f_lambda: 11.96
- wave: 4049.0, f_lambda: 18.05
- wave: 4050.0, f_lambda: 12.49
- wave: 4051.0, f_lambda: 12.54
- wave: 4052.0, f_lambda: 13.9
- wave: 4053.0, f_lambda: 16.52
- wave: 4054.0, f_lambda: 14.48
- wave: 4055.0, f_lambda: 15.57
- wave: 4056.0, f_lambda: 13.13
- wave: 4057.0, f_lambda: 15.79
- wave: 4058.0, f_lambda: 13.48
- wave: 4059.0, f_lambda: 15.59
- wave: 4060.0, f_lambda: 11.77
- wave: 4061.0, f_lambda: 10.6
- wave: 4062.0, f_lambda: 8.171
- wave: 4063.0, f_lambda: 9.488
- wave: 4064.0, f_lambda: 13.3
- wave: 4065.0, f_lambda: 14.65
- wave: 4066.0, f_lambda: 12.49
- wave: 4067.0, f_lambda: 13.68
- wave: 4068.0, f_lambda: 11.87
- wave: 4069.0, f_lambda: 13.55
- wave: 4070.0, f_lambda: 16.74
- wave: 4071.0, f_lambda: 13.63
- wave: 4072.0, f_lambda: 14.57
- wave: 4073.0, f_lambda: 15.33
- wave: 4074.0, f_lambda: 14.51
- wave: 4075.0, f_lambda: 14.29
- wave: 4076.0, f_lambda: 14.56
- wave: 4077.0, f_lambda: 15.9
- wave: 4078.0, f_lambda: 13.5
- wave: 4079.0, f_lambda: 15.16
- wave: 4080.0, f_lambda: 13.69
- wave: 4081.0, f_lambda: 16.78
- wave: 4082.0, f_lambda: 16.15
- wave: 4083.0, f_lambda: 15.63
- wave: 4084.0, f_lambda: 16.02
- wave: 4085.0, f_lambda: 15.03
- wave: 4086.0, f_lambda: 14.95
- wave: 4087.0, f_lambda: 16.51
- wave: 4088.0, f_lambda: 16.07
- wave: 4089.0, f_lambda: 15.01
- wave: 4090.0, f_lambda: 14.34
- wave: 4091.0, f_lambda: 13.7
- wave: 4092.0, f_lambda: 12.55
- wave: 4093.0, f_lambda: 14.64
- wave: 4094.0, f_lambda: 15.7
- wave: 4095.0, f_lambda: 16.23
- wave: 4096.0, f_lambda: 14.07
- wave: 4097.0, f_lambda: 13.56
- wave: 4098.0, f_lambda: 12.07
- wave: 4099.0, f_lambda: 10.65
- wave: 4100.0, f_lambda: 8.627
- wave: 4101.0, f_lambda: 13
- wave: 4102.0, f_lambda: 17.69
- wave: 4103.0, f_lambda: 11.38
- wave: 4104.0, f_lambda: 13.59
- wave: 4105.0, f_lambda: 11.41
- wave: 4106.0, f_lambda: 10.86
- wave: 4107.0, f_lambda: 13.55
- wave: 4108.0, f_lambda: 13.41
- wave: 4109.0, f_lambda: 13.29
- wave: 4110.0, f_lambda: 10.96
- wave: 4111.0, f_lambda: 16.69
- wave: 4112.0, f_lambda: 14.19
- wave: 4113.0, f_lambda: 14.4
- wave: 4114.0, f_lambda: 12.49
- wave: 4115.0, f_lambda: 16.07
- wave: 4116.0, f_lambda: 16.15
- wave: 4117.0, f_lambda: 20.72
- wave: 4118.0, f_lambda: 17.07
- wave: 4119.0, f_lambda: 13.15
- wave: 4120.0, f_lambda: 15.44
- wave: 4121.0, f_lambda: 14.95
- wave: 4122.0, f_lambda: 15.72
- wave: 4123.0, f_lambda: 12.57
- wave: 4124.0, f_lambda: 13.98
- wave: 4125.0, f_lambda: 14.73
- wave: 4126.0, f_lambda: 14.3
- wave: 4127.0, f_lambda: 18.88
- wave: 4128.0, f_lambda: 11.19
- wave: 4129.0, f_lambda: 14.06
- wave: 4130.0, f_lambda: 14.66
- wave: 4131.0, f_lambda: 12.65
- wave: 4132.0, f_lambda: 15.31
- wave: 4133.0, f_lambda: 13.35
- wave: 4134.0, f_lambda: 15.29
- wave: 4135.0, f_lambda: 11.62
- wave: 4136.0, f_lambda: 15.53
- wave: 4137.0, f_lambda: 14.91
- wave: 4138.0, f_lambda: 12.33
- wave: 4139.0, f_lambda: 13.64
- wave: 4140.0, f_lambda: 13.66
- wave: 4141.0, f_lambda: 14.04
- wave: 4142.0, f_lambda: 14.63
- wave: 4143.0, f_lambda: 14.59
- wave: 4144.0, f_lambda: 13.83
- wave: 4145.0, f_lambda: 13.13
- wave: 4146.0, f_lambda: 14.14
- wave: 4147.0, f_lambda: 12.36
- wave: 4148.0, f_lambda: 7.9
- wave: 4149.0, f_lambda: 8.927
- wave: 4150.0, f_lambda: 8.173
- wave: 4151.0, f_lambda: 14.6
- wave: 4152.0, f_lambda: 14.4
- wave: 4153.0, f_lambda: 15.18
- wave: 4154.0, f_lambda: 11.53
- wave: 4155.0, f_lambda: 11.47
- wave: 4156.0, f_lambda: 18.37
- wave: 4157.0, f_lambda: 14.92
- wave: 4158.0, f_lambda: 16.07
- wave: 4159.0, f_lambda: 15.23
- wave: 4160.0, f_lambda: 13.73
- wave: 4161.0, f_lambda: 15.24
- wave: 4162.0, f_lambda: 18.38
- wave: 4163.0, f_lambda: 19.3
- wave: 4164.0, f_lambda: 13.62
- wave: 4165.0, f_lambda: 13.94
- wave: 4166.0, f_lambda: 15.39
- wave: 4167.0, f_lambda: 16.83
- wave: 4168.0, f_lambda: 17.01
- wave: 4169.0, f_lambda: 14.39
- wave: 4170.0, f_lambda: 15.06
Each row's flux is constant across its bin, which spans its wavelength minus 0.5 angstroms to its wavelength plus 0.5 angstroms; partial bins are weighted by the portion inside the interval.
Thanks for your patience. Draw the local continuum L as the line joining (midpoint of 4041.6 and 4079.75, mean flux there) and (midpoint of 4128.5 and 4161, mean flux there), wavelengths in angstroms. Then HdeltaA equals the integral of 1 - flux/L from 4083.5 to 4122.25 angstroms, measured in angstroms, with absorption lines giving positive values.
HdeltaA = -2.12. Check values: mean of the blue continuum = 13.4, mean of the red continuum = 13.6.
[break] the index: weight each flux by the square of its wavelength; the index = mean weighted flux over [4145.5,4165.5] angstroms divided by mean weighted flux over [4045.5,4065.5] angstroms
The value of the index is 1.12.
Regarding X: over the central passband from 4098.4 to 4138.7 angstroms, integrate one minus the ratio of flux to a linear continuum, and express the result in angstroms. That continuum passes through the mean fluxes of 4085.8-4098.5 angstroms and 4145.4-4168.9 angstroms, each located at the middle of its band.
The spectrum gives 1.1 angstroms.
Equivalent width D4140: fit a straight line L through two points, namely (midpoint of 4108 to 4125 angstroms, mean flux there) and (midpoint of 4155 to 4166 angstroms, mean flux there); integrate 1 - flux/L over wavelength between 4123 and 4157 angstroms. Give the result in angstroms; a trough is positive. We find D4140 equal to 3.8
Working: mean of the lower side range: 14.8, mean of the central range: 13.6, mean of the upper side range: 15.7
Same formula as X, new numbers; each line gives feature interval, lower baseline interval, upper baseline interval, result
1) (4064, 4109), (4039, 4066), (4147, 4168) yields -2.31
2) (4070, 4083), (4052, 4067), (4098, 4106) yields -2.13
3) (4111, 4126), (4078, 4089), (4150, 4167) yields 0.08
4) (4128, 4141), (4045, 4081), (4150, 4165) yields 0.65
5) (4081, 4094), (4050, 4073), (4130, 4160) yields -1.60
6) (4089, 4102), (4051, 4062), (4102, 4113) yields -0.15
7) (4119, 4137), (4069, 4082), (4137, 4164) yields -0.23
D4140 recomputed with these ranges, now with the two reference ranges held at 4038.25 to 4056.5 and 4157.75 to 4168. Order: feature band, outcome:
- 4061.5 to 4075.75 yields 0.50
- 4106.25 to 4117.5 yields 0.08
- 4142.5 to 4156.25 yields 2.55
